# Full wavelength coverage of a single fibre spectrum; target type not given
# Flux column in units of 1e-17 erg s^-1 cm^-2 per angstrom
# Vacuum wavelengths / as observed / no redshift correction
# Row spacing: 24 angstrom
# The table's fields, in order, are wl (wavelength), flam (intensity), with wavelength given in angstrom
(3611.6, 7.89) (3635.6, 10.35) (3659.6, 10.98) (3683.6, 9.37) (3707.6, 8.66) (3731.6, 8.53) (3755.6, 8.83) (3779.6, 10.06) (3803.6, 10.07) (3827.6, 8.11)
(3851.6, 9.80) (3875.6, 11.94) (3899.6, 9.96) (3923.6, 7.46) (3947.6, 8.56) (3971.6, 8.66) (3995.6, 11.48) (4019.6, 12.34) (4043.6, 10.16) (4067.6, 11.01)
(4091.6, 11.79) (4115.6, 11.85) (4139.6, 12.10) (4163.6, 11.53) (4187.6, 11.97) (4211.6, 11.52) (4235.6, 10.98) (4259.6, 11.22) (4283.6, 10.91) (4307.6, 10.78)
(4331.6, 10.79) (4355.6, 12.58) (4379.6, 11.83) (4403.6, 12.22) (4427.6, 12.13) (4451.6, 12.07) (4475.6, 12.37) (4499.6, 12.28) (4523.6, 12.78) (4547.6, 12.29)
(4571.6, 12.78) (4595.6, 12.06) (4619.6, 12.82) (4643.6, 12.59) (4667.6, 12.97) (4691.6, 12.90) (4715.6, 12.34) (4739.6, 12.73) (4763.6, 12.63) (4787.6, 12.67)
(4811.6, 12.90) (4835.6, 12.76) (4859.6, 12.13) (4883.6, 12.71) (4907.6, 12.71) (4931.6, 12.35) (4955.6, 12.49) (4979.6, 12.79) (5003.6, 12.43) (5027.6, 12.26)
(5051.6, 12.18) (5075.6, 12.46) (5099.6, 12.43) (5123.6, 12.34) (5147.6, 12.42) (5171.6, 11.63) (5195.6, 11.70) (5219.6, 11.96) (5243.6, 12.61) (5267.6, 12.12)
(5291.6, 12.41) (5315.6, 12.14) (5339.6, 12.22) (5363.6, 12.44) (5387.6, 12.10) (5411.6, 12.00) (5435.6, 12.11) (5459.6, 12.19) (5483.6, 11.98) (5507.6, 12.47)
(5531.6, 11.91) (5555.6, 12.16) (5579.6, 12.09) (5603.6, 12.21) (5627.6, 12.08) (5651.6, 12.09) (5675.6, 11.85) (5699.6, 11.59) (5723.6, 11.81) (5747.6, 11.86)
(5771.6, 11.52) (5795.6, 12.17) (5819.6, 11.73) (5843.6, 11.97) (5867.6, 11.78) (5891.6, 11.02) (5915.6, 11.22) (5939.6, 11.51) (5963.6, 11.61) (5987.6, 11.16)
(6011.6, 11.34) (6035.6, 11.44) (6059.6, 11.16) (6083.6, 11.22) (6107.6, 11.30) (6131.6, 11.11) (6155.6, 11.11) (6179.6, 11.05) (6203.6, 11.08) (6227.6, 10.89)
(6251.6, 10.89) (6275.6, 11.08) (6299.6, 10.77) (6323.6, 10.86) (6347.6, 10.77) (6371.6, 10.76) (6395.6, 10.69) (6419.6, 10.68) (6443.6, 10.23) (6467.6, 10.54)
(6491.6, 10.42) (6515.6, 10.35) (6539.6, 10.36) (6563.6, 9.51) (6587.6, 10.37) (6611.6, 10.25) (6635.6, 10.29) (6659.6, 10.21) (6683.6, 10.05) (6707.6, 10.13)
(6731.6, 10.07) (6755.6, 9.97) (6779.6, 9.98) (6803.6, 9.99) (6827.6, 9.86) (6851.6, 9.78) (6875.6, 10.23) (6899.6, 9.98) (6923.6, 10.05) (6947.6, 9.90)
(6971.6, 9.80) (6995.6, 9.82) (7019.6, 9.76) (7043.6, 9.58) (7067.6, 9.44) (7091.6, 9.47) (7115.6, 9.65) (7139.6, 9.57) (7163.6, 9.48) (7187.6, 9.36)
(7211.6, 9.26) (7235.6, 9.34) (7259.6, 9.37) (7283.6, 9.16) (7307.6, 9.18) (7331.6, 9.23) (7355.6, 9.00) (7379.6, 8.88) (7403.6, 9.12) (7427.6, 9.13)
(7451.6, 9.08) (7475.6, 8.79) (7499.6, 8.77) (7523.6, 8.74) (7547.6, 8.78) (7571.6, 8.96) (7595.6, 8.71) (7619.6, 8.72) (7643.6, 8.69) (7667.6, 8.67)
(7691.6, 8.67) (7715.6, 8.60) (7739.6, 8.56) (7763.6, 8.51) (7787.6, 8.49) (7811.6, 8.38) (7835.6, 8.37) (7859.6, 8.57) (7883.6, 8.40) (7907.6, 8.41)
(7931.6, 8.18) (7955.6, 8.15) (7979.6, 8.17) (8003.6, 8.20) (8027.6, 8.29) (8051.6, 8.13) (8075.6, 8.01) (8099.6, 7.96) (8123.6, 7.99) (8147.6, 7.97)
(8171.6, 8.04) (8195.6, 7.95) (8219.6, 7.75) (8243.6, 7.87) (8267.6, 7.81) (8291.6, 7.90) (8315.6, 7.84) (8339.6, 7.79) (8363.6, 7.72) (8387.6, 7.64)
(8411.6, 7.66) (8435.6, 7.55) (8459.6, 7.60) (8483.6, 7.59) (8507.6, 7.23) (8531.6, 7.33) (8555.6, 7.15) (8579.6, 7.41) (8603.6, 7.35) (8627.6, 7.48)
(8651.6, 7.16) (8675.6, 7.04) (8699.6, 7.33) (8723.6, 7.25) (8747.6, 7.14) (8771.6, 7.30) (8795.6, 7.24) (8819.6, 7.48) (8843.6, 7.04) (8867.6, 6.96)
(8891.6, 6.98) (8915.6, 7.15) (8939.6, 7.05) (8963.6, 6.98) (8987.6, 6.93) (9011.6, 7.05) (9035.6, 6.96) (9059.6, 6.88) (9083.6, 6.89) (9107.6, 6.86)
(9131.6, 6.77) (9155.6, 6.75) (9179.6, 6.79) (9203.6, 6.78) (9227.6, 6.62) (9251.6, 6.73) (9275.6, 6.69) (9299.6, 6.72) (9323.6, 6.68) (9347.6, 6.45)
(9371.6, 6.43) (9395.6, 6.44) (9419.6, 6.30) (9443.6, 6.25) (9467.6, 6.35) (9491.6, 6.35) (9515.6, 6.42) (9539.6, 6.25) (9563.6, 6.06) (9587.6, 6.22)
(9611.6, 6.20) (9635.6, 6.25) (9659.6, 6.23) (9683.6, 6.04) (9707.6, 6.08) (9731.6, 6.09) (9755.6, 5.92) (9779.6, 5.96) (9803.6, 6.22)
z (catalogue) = 0.000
